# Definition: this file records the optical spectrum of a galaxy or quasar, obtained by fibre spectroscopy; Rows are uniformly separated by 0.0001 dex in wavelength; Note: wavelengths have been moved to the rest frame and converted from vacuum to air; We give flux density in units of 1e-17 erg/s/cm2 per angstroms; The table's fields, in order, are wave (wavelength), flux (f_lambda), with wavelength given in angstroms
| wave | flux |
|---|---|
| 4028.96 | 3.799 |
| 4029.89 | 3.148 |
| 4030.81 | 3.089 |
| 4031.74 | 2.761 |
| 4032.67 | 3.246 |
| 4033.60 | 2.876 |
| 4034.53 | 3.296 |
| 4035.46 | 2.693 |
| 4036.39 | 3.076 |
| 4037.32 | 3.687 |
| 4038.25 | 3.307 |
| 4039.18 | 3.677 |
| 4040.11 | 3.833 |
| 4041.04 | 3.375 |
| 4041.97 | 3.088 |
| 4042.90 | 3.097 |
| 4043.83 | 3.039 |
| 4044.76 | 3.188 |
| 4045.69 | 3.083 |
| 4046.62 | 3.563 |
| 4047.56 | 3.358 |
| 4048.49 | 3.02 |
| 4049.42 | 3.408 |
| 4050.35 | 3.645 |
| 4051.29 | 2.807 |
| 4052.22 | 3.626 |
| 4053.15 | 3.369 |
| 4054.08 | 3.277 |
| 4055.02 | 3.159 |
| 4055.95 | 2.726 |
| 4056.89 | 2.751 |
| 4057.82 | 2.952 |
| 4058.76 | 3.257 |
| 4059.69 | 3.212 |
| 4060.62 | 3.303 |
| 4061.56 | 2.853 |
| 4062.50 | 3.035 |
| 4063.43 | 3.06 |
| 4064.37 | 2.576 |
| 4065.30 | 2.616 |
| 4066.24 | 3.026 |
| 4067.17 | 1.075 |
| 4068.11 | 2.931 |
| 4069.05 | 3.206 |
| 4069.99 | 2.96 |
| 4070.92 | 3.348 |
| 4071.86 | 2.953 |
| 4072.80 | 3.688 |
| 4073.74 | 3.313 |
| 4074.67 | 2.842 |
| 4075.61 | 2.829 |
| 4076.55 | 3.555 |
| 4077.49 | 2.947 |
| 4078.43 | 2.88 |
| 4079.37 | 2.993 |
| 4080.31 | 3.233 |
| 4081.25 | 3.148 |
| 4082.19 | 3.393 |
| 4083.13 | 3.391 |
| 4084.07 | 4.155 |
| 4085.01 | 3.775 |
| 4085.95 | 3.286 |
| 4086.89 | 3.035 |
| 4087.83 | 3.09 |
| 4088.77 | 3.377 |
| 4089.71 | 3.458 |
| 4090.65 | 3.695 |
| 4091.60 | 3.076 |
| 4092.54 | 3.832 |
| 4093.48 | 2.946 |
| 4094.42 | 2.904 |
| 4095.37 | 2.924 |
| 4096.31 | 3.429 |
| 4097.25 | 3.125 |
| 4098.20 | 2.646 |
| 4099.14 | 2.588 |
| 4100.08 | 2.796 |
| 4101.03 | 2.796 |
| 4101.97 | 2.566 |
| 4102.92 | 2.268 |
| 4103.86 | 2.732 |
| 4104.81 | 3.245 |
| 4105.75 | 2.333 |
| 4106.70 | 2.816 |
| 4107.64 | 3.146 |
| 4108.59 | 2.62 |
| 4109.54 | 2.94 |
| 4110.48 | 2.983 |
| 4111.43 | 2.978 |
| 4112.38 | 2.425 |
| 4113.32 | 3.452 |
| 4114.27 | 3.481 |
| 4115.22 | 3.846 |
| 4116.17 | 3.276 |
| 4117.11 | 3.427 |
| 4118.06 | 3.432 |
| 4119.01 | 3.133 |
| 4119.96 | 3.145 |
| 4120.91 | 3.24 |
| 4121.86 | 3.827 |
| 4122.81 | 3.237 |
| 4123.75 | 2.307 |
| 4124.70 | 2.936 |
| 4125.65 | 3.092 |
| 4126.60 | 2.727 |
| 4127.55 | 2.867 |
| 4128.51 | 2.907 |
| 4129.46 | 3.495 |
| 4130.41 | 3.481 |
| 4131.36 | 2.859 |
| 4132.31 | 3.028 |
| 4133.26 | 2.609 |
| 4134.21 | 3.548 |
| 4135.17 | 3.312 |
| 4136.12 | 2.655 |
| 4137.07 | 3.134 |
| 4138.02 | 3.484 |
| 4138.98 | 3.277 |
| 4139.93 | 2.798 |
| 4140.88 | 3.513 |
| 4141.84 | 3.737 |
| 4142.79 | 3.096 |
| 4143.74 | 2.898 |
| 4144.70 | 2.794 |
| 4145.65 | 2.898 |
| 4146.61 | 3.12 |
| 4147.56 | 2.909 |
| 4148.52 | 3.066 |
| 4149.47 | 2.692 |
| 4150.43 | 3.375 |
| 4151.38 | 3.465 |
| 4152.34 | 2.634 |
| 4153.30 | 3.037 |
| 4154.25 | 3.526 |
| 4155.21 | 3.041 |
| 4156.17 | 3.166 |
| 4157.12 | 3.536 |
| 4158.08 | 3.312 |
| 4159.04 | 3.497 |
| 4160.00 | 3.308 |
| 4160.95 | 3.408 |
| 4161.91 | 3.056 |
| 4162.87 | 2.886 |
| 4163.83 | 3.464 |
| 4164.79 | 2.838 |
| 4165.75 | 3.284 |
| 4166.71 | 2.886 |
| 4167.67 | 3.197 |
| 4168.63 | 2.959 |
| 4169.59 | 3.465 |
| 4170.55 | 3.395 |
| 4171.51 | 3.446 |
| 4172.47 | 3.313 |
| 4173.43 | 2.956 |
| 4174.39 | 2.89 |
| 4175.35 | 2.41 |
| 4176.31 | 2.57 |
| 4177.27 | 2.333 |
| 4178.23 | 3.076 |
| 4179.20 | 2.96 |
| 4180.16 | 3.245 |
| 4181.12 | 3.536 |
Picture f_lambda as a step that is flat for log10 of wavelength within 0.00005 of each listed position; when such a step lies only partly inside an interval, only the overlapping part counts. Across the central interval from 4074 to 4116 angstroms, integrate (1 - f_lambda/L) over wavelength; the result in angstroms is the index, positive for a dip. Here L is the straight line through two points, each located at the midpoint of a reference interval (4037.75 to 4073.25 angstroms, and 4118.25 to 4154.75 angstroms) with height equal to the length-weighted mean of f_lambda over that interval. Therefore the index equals 0.2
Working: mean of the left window 3.12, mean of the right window 3.1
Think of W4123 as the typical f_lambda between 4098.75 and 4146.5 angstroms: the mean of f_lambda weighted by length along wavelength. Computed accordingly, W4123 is 3.05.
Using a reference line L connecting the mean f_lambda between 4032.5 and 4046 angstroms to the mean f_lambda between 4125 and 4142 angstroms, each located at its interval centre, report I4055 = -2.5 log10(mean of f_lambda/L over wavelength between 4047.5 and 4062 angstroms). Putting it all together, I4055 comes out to 0.018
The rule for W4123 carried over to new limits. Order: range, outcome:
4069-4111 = 3.09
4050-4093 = 3.14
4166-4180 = 3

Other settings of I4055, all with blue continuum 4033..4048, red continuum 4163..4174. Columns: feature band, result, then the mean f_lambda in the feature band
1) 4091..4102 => 0.083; 2.99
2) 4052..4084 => 0.067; 3.05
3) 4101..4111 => 0.166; 2.77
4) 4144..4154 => 0.067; 3.01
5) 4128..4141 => 0.023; 3.14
